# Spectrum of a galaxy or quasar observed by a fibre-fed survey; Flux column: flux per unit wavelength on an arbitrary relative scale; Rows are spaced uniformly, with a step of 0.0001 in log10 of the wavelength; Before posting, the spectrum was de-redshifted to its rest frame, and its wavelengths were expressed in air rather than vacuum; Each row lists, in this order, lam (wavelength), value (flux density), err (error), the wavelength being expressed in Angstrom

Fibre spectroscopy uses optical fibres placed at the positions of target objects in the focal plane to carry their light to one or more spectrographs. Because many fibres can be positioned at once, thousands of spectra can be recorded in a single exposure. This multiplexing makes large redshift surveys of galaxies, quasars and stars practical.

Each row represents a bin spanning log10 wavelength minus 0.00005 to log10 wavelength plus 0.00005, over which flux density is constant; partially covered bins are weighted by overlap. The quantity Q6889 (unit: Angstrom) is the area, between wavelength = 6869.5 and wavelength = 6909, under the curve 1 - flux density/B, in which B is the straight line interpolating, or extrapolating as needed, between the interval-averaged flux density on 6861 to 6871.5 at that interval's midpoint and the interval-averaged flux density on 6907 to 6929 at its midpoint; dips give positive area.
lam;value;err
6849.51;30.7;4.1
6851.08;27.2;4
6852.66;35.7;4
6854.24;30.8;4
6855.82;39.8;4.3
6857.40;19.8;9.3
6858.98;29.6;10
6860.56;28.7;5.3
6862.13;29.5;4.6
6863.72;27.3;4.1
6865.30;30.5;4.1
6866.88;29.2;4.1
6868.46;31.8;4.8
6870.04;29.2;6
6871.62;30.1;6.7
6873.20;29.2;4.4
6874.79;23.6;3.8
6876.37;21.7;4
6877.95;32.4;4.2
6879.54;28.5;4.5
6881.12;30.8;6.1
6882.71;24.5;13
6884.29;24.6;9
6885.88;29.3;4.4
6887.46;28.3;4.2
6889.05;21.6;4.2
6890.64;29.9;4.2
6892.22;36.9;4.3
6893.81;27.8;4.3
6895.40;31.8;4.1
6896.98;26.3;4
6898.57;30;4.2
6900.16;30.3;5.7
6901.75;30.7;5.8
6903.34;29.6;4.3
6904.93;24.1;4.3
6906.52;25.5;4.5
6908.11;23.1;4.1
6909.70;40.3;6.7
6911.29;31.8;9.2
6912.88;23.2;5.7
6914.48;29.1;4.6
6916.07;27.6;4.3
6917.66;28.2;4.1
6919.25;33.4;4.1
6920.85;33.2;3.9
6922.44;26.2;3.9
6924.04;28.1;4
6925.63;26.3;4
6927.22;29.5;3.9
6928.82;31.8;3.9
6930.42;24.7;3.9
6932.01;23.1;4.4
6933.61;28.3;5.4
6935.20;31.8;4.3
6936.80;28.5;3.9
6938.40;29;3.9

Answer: 1.9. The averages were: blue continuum 29.6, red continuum 29.3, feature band 28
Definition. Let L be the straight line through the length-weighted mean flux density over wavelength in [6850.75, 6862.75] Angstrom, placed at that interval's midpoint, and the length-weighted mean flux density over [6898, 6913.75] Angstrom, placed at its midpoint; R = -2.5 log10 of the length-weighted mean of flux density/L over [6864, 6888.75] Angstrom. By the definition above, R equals 0.06 mag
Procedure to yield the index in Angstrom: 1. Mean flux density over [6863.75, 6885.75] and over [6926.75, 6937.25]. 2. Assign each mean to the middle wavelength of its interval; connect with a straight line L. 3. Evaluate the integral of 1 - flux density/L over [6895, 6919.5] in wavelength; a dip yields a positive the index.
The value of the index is -0.6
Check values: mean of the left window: 28.2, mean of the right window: 28.2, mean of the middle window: 28.9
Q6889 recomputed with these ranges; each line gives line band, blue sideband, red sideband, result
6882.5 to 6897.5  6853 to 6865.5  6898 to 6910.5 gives 0.5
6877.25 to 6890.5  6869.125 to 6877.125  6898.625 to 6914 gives -0.1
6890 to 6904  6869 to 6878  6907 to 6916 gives -0.9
